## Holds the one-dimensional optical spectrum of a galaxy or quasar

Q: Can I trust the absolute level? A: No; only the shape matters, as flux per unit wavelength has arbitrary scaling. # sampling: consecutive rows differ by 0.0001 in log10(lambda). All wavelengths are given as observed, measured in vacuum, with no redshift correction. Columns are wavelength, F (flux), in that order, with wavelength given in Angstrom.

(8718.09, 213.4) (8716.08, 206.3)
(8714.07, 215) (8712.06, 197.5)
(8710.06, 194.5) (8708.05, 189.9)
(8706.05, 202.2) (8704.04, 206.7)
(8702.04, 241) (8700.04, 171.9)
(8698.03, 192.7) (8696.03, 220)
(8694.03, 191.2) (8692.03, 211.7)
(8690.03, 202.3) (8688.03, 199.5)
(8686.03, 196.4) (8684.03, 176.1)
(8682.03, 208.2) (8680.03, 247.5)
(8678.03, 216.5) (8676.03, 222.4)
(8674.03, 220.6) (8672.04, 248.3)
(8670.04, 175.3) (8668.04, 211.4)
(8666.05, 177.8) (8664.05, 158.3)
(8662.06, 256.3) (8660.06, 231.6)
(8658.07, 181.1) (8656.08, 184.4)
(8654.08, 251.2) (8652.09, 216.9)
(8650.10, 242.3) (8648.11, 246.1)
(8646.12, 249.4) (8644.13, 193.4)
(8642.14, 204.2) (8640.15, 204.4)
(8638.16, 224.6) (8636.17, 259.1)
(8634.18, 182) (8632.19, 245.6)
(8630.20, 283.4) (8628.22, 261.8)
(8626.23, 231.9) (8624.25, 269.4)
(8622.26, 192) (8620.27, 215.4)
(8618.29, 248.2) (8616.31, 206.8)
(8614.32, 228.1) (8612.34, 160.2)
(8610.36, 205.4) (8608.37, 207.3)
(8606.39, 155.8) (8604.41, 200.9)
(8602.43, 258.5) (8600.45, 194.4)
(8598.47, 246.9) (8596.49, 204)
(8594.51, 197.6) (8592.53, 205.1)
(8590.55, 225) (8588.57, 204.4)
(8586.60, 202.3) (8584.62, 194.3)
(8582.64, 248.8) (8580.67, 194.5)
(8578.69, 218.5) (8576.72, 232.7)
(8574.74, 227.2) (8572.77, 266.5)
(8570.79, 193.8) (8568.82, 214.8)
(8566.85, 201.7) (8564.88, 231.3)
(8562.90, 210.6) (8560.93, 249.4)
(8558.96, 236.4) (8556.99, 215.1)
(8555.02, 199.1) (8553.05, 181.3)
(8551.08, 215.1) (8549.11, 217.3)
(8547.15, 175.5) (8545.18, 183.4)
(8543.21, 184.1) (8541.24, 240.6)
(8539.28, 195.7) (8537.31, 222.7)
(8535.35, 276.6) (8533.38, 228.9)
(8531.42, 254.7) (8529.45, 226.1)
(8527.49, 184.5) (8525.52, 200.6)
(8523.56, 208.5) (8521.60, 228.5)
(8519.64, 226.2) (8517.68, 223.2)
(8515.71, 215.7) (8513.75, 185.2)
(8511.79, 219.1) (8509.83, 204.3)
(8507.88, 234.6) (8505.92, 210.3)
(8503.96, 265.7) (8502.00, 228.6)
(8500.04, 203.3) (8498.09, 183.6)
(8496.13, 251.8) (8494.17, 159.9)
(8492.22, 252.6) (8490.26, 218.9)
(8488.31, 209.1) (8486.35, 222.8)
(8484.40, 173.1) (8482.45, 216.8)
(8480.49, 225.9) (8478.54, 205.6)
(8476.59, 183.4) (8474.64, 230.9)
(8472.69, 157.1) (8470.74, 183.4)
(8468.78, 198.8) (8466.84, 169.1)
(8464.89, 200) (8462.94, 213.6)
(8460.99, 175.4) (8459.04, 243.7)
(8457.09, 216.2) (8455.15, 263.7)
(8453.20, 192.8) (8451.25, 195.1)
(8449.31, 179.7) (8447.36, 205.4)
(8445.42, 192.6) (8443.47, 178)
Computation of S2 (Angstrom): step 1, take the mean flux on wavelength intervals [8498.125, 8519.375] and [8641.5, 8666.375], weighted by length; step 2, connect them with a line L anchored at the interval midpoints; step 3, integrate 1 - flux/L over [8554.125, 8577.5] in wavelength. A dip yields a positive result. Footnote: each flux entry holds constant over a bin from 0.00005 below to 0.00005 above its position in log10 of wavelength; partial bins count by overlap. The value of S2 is -0.67 Angstrom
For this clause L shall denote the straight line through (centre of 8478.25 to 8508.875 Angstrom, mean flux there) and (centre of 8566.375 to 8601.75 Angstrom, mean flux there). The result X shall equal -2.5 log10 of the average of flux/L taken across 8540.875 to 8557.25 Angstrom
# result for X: 0.09 mag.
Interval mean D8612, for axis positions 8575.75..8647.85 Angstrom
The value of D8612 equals 219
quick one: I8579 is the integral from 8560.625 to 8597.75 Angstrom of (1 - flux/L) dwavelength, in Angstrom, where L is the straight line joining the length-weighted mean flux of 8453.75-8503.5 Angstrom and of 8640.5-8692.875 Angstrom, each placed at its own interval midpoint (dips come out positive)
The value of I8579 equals -1.1 Angstrom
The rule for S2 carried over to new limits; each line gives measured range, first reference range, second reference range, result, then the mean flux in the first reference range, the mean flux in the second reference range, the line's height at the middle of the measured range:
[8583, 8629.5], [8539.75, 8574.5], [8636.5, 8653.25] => 1.01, 213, 224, 219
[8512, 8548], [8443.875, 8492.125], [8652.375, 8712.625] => -1.81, 204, 206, 204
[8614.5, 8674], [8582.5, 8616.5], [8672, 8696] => -3.88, 207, 211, 209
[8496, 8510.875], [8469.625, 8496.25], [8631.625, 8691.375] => -1.09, 205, 214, 206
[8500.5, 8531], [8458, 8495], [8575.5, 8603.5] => -1.58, 202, 216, 207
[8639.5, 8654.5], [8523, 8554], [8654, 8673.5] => -1.37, 212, 206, 207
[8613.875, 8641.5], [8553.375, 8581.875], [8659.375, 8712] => -2.46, 220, 206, 213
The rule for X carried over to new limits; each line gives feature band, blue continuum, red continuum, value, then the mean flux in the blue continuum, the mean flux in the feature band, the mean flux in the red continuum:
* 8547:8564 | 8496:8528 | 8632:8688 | 0.012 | 216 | 213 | 215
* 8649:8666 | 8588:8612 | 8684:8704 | -0.048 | 207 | 213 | 202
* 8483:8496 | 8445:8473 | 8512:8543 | -0.002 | 200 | 209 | 220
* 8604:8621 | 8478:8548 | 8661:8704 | 0.038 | 215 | 203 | 207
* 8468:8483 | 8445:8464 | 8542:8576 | 0.050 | 208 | 200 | 212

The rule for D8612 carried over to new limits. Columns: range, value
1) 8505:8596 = 215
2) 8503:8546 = 219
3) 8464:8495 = 201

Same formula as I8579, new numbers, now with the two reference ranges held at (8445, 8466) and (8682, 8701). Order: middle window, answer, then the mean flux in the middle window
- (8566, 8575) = -0.8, 221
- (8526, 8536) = -1.3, 231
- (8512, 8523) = -0.6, 216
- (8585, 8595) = -0.3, 207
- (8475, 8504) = -0.9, 212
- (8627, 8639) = -2.6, 243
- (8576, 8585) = -0.8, 219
